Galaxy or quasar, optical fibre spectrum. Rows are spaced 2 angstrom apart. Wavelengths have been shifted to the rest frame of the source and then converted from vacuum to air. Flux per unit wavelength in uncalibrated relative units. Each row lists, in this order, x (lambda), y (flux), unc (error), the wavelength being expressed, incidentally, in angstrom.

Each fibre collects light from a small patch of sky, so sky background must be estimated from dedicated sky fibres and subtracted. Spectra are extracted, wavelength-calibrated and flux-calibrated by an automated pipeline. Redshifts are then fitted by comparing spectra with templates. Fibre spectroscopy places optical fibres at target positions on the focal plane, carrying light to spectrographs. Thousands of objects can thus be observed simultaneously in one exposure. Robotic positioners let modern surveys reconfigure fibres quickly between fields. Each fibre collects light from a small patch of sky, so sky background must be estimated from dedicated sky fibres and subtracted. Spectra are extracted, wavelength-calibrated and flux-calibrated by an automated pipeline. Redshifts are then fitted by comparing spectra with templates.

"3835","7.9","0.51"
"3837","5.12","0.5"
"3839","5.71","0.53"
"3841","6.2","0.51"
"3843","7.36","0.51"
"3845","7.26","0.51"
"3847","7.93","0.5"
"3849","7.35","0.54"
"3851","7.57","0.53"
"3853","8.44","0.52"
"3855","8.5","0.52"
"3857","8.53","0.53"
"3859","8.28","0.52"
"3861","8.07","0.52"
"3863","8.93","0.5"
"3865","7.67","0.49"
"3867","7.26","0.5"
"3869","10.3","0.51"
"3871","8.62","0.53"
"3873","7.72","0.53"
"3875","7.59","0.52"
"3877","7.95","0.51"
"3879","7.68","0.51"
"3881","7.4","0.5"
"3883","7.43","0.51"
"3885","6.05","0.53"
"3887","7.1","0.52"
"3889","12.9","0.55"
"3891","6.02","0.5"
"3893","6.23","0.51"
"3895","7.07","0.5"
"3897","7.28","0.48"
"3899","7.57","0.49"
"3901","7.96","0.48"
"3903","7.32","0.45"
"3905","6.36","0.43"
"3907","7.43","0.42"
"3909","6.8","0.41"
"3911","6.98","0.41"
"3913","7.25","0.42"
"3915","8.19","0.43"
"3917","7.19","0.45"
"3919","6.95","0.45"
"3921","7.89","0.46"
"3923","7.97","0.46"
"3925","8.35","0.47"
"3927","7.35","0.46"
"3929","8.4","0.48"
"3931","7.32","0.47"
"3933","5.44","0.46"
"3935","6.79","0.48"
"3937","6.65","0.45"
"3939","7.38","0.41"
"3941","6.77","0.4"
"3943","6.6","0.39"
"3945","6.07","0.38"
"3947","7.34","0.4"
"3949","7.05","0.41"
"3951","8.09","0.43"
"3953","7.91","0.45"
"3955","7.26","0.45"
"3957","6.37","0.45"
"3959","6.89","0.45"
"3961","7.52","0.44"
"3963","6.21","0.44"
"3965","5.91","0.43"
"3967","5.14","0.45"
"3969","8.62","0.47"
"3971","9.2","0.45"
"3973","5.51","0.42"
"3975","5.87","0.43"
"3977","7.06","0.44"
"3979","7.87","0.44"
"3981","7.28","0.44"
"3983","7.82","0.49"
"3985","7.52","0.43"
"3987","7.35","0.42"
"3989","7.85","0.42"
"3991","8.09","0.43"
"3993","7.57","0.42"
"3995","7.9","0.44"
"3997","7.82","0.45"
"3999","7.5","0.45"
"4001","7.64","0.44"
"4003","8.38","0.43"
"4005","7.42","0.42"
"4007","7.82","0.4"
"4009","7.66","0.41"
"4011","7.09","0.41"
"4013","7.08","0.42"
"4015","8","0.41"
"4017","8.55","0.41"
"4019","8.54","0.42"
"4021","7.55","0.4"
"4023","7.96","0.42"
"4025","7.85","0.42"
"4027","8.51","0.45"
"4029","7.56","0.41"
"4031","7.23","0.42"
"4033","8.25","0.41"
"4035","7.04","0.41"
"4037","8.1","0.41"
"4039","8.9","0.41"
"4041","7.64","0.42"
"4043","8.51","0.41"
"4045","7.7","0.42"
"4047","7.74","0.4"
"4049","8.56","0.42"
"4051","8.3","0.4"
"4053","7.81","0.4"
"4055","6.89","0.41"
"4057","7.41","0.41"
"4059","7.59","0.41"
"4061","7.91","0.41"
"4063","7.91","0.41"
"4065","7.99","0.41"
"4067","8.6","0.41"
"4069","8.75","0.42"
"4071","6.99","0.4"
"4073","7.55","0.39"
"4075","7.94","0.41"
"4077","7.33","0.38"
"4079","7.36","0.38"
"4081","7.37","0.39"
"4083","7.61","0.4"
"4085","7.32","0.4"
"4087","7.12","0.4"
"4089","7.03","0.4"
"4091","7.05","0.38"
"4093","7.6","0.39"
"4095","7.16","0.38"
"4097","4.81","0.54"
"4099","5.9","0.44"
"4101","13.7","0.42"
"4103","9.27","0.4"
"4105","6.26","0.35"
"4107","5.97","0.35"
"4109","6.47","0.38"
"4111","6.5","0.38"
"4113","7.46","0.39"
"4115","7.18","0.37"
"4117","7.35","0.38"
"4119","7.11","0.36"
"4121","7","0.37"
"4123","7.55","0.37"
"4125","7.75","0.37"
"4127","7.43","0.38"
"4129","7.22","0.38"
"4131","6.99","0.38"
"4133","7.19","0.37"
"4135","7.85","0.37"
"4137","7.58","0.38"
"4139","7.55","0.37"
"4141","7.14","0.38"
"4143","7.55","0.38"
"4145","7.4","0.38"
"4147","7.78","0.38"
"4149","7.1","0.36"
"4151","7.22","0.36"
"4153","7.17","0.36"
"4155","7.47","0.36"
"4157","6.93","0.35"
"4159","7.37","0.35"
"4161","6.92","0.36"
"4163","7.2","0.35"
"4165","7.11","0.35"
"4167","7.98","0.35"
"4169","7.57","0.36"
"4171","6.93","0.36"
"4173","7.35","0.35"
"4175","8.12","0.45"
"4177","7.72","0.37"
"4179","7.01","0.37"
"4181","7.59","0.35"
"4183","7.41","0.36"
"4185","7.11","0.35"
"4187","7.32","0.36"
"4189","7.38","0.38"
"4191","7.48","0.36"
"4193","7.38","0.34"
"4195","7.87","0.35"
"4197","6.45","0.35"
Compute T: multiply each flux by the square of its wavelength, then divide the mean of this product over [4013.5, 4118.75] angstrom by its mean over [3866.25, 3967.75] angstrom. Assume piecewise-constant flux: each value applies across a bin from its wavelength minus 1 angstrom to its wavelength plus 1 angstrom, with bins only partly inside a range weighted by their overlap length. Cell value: 1.1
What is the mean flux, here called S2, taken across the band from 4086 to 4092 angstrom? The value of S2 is 7.07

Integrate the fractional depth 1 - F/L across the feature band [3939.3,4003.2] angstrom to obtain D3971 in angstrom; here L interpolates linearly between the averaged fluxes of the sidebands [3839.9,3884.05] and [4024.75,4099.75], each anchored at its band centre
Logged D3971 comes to 4.2 angstrom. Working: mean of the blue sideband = 7.9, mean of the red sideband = 7.61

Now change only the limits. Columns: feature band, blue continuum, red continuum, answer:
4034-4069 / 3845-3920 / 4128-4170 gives -2.1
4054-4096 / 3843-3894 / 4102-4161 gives -0.8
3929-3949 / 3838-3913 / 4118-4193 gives 2.0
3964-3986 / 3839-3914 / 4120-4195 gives 1.4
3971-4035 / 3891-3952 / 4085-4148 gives -3.3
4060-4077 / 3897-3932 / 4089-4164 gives -1.3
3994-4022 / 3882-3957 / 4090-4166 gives -1.8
